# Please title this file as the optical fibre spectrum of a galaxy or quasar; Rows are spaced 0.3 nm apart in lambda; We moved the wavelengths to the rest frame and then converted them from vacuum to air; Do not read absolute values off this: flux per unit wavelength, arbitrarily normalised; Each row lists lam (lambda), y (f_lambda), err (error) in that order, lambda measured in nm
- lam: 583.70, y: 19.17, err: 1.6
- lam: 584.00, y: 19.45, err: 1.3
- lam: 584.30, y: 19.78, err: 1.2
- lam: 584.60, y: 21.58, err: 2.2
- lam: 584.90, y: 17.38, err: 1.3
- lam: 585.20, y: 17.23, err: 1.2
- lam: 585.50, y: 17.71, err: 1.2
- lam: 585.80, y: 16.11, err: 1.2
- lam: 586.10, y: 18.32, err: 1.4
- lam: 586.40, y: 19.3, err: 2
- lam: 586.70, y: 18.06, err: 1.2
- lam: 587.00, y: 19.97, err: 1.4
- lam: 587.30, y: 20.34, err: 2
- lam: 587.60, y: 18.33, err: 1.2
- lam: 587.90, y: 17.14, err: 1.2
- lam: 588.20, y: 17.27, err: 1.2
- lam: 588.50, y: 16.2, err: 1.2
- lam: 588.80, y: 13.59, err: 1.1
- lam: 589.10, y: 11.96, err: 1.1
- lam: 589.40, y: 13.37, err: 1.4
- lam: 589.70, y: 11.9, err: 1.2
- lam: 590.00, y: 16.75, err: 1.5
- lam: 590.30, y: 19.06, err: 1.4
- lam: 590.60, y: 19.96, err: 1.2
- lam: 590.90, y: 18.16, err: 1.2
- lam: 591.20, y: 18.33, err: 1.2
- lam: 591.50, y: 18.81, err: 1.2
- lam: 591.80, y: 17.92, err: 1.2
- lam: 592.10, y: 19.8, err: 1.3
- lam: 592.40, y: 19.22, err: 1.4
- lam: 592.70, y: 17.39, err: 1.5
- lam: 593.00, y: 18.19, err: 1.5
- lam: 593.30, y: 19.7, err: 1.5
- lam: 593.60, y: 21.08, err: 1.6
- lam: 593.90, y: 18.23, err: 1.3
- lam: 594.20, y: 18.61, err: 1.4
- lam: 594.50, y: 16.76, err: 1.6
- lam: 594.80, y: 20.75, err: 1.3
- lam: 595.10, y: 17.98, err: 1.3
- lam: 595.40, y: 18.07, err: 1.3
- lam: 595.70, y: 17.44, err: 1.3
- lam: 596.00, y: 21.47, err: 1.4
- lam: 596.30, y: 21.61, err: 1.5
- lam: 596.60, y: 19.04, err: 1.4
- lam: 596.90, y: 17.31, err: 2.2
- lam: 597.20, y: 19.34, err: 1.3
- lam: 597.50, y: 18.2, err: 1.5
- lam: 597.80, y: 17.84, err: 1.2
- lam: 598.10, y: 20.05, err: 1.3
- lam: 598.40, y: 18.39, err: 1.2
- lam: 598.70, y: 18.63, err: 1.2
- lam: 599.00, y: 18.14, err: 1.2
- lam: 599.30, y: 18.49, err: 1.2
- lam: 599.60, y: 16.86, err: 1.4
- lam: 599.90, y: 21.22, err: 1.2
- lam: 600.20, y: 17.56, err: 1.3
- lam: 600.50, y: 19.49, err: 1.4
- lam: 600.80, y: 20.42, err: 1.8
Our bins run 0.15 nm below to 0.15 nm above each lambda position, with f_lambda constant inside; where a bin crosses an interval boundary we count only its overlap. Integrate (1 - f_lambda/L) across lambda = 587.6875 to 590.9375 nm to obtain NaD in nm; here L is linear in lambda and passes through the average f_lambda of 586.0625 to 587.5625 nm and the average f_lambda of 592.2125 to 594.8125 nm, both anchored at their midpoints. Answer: 0.535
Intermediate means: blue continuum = 19.2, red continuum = 18.8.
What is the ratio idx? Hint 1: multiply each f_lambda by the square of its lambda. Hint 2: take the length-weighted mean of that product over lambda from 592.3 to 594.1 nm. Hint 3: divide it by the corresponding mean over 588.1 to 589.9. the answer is 1.4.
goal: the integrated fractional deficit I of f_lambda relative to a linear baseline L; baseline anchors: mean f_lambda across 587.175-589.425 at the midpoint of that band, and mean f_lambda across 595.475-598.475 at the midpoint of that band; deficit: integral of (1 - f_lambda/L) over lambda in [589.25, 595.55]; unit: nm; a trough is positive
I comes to -0.21 nm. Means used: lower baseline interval 16.1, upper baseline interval 19.1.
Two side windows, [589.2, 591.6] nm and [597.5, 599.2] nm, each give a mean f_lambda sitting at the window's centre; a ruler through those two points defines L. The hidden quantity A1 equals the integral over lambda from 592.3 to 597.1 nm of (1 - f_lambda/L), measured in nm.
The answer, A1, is -0.304 nm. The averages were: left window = 16.9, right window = 18.6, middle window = 18.9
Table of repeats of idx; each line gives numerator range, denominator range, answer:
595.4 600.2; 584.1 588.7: 1.07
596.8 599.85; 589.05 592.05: 1.12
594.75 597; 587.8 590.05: 1.34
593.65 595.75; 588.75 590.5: 1.28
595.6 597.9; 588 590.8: 1.25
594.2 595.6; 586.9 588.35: 1.01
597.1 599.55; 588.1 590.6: 1.25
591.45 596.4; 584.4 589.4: 1.12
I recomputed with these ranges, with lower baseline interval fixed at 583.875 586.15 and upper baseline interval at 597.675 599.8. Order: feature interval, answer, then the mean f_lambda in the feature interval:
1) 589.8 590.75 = 0.01 nm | 18.2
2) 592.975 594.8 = -0.05 nm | 19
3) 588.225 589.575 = 0.32 nm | 14.1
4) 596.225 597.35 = -0.05 nm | 19.2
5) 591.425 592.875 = -0.01 nm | 18.6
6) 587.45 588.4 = 0.05 nm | 17.5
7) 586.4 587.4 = -0.05 nm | 19.4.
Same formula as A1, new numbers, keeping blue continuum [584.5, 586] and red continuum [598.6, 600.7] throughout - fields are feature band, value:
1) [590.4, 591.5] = -0.04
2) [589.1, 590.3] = 0.25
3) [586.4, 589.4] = 0.18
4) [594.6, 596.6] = -0.11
